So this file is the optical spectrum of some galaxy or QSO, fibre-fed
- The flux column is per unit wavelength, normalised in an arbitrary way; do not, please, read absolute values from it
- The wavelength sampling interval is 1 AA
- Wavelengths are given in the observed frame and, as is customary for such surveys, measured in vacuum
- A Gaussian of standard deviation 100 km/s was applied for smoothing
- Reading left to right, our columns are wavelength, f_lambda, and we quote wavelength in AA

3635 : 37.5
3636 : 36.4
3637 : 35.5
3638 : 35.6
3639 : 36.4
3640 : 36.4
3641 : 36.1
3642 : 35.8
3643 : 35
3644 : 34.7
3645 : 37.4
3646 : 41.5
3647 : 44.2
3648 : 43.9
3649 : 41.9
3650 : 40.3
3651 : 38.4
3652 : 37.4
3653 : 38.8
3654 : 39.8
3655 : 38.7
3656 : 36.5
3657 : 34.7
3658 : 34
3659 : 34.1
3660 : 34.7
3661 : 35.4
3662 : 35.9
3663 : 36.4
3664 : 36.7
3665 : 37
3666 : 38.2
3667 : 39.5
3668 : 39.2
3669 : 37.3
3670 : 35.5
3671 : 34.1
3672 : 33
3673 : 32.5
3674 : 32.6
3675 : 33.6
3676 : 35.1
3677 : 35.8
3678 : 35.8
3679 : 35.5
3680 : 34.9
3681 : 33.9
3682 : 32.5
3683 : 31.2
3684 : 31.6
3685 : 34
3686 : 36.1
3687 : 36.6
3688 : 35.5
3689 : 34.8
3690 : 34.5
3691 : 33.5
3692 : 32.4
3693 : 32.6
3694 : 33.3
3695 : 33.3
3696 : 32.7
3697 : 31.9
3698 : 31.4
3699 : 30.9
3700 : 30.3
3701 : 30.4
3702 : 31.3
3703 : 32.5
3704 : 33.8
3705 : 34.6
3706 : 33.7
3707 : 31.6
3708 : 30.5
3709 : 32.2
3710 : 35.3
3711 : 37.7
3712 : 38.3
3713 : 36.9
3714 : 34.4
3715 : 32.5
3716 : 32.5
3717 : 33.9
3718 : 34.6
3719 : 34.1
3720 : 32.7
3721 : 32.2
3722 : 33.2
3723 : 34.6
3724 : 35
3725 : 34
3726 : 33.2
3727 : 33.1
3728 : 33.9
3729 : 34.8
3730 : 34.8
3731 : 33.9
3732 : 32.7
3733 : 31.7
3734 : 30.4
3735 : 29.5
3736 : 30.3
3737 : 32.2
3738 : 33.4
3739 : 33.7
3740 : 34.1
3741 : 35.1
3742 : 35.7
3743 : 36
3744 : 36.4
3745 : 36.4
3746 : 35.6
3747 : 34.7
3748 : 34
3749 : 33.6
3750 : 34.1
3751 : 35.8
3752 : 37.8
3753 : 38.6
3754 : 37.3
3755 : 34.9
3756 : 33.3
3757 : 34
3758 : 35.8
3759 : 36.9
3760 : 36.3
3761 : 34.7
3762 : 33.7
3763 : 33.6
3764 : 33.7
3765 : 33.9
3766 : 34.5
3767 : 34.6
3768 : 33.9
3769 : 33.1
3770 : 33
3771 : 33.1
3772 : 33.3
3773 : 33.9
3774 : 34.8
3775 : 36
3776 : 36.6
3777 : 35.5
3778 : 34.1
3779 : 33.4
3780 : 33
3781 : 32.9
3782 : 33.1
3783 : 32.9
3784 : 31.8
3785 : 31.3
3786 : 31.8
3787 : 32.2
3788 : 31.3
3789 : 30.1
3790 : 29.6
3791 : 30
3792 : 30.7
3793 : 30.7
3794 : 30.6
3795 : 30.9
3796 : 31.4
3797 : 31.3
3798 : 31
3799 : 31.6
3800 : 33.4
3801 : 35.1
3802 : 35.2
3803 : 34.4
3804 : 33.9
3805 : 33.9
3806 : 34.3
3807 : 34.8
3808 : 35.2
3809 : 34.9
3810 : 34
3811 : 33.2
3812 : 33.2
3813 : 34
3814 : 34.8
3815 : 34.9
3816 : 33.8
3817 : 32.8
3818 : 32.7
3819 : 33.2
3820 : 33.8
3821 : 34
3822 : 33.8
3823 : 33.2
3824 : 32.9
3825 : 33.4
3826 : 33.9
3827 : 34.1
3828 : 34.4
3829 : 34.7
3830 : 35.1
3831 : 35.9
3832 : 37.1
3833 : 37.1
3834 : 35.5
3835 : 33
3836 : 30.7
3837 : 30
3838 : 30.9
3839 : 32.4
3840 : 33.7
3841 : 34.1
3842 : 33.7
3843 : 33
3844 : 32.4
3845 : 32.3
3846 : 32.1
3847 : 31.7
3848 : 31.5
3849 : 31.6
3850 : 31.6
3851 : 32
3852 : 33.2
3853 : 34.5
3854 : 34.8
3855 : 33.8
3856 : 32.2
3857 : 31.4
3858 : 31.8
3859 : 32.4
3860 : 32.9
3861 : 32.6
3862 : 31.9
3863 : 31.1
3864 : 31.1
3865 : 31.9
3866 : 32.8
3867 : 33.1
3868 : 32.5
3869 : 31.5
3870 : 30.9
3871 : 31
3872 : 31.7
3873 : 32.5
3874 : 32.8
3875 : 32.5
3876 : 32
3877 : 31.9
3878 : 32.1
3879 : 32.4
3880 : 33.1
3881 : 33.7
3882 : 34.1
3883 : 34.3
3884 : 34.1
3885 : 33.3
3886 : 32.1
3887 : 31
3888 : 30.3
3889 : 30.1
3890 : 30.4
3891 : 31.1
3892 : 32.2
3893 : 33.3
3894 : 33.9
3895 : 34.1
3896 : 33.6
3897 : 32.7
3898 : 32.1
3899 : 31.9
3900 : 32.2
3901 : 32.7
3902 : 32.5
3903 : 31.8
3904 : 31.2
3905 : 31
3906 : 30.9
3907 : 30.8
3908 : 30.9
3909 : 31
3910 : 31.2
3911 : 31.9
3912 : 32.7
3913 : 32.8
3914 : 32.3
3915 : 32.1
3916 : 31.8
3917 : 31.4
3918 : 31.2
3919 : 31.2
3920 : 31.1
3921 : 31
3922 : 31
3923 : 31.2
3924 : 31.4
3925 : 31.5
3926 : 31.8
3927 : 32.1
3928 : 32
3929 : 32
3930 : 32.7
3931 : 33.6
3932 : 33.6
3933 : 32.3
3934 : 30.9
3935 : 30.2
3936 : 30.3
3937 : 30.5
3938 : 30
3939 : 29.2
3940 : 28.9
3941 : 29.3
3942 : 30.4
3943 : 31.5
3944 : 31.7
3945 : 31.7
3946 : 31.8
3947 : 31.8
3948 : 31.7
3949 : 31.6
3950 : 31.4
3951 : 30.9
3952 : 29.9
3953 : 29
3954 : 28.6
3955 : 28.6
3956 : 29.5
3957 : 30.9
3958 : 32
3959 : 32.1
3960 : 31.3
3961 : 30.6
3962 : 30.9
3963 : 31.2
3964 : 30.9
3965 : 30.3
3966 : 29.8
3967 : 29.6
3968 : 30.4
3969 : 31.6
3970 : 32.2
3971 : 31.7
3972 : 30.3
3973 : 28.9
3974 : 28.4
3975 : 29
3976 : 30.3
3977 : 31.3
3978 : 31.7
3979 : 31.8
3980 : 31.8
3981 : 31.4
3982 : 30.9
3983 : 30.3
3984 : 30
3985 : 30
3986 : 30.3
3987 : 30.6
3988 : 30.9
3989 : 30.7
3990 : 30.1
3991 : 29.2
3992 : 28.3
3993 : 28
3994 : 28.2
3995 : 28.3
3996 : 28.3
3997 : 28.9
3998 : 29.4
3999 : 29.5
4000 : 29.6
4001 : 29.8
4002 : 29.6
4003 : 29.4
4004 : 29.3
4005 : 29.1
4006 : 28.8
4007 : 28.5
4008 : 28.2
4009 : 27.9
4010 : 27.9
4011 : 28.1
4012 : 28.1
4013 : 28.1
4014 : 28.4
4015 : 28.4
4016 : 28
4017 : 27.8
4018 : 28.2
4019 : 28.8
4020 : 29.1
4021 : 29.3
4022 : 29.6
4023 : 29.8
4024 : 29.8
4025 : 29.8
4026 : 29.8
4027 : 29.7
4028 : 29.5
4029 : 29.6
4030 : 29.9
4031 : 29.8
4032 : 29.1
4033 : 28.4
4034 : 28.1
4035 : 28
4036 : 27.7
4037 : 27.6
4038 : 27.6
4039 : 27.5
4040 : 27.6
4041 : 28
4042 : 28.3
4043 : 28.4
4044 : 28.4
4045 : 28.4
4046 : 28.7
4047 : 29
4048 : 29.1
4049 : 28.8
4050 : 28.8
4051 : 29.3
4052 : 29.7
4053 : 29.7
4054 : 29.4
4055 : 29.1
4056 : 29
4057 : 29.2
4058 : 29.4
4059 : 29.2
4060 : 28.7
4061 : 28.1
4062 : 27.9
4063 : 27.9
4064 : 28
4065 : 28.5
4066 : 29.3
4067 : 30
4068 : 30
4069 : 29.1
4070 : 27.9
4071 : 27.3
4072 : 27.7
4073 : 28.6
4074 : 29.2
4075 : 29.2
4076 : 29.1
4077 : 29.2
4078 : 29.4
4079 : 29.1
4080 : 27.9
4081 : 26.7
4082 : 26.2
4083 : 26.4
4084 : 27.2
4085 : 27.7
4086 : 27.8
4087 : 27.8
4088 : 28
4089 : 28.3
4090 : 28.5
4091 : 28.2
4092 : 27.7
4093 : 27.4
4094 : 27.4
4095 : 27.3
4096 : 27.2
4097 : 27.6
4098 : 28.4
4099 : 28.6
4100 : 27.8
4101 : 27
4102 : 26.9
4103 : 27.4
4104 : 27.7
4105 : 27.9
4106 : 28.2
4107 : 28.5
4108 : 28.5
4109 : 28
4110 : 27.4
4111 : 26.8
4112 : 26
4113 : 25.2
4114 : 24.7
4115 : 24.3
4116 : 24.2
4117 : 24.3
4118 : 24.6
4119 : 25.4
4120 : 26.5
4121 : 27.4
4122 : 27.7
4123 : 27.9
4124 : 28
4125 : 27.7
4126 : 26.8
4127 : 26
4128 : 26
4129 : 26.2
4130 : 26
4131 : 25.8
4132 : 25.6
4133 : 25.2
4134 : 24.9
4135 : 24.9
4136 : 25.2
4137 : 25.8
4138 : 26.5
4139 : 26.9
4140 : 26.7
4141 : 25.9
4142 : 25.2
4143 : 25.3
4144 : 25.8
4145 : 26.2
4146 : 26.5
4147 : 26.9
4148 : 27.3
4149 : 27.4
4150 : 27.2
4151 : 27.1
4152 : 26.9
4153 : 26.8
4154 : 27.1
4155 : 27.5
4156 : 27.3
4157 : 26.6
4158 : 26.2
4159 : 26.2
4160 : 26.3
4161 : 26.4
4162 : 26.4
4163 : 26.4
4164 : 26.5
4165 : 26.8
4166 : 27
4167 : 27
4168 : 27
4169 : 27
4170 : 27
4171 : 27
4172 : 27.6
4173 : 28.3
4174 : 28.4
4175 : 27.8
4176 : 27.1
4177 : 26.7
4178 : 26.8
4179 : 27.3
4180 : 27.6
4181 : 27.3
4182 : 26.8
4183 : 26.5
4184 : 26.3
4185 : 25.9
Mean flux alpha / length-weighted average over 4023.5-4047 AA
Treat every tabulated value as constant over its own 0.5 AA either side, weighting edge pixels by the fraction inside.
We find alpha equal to 28.7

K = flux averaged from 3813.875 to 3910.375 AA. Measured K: 32.7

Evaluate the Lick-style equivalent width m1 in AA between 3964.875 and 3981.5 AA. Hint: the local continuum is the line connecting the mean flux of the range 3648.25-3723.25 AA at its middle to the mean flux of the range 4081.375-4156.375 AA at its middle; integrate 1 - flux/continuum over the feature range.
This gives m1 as -0.7 AA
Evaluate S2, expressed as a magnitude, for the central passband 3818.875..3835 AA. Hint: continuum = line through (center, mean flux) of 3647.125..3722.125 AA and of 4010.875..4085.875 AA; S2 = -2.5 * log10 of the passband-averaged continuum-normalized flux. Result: -0.07 mag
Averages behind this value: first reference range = 34.8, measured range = 34.5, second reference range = 28.6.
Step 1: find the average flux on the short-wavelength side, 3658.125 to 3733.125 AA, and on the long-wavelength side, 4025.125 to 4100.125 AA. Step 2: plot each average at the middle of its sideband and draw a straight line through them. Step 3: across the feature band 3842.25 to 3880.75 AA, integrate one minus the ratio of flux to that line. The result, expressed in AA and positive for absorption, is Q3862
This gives -0.91 AA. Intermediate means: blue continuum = 34.1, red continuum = 28.5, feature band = 32.3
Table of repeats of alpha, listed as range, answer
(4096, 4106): 27.7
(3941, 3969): 30.7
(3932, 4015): 30.1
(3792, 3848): 33.4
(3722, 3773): 34.2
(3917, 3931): 31.6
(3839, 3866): 32.5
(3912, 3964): 31.2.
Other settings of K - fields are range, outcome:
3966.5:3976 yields 30.2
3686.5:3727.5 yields 33.5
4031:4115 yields 28.1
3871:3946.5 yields 31.8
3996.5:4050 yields 28.8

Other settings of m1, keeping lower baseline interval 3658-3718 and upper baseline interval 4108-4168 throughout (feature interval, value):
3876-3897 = -1.24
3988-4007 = -0.25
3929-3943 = -0.52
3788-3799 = 0.56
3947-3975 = -1.04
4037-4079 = -1.48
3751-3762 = -0.95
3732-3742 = 0.27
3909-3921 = -0.59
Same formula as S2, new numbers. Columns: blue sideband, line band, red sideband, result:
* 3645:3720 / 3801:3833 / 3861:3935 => -0.03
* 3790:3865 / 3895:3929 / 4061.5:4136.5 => -0.02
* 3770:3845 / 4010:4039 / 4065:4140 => 0.00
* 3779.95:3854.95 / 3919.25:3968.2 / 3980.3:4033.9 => -0.02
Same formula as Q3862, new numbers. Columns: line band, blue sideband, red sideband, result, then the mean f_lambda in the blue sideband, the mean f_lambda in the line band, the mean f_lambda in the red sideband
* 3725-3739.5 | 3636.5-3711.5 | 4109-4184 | 0.6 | 35.2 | 32.7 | 26.5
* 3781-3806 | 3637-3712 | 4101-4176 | 0.7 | 35.3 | 32.1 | 26.6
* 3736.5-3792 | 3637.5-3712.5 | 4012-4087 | -0.6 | 35.3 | 34.1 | 28.6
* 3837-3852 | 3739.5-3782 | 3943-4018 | 0.3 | 34.8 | 32.3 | 29.9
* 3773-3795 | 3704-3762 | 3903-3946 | 0.7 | 34.3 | 32.5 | 31.4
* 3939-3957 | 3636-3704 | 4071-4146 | -0.2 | 35.4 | 30.5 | 27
